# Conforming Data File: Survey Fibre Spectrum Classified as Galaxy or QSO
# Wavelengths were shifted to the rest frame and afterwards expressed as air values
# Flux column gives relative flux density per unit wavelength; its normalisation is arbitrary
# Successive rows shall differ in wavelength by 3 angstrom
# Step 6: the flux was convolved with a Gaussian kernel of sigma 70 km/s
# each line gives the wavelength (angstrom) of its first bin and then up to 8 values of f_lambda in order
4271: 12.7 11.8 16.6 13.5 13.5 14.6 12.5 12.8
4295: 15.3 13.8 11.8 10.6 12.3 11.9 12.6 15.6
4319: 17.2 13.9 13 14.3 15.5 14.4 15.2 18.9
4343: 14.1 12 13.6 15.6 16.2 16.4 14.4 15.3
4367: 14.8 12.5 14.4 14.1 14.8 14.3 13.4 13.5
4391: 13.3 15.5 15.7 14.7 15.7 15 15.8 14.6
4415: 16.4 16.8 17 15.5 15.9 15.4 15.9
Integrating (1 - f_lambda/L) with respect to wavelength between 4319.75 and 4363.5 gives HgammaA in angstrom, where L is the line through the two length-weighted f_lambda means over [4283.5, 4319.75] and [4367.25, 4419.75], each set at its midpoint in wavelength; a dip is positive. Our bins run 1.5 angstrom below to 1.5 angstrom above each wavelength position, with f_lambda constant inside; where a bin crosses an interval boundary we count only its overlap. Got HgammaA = -2.9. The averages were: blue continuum 13.3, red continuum 14.7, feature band 14.9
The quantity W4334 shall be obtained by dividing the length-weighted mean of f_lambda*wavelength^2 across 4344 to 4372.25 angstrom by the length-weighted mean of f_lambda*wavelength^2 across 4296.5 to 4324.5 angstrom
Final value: 1.12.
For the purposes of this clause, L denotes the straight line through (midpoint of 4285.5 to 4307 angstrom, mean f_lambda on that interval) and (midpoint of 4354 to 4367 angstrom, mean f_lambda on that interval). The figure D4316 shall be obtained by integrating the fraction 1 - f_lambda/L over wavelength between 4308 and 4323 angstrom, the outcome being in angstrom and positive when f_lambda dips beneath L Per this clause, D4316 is -0.5 angstrom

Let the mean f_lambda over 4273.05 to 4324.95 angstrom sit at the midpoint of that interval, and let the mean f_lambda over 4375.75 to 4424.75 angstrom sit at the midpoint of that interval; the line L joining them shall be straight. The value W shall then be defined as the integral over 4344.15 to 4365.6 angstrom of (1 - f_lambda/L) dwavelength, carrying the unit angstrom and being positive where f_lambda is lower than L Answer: -0.6 angstrom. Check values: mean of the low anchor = 13.6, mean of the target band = 14.8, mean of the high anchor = 15.1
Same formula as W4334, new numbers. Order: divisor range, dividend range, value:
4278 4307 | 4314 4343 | 1.18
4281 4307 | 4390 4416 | 1.22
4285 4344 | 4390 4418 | 1.14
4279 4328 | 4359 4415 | 1.13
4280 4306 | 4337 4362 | 1.19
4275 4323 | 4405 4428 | 1.23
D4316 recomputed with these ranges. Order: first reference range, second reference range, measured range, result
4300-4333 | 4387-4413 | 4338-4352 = -0.8 angstrom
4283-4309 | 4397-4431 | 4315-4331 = -1.5 angstrom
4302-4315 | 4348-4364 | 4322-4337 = -1.0 angstrom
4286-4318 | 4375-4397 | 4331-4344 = -2.0 angstrom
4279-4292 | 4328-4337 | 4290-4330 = 2.0 angstrom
